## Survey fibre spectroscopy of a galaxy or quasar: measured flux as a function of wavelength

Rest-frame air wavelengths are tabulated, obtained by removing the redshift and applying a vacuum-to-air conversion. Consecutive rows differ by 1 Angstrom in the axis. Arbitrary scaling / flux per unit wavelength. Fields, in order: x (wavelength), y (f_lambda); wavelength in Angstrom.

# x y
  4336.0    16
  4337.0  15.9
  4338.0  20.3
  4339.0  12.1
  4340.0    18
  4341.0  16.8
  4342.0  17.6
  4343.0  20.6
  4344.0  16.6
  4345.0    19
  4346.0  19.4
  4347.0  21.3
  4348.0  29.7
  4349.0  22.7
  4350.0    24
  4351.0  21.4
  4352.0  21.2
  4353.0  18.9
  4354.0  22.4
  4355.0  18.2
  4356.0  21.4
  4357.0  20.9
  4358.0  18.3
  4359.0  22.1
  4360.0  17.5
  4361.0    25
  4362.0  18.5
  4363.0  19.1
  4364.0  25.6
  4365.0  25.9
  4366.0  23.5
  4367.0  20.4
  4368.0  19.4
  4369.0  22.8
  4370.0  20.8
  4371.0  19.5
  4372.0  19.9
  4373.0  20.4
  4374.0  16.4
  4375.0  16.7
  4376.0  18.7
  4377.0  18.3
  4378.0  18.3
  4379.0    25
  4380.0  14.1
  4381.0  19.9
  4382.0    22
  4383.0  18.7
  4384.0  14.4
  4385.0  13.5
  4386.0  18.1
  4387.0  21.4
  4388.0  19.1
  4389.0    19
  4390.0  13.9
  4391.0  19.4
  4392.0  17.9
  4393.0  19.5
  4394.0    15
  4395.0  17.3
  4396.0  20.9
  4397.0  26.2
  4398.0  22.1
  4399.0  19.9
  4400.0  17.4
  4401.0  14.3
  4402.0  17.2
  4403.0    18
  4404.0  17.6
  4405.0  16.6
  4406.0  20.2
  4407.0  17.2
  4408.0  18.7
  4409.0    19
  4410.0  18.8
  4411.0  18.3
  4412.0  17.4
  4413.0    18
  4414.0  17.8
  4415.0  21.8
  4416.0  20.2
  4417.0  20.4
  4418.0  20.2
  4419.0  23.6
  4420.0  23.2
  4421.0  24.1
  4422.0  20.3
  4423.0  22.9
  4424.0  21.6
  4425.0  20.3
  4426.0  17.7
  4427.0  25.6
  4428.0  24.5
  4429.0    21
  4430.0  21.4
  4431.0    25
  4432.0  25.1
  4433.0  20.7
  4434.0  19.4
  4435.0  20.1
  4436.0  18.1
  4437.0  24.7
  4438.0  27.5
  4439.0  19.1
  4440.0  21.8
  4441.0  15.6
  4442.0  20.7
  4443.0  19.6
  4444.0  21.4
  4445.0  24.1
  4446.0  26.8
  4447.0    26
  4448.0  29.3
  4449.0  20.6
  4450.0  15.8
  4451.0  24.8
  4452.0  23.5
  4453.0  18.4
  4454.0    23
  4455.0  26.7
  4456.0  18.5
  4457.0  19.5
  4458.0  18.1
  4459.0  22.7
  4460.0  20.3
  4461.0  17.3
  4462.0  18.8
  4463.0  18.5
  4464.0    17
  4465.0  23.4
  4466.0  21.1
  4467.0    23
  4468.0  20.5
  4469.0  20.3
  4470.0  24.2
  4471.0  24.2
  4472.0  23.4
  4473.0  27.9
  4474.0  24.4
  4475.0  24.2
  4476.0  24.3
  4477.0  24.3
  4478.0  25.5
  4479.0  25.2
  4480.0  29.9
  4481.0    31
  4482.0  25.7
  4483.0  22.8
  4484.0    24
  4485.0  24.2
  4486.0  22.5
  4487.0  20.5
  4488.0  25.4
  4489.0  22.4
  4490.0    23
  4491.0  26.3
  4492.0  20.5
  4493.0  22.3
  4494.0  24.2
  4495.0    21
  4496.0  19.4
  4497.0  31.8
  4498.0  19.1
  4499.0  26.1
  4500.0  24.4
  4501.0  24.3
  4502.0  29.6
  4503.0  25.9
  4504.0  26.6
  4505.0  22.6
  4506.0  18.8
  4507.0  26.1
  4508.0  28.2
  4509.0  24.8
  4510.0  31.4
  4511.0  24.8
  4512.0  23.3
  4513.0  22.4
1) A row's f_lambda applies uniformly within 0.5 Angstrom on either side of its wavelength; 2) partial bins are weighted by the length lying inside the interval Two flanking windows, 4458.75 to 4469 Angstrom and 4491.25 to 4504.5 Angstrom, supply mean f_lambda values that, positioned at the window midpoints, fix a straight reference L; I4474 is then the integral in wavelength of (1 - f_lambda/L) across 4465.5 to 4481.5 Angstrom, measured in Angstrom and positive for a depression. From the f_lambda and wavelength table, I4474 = -2.39 Angstrom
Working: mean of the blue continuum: 20.2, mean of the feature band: 24.6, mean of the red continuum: 24.3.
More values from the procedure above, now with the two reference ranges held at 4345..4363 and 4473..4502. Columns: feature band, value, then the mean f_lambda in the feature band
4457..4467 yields 1.7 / 19.8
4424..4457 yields 1.8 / 22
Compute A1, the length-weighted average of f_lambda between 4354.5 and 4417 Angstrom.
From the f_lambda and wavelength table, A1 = 19.3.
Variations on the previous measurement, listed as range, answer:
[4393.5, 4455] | 20.8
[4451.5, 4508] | 23.2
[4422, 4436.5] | 21.6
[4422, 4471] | 21.6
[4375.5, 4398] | 18.7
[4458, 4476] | 21.8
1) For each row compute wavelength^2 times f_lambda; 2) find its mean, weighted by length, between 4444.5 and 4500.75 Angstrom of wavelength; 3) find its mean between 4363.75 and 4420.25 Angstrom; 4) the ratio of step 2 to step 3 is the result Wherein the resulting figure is 1.24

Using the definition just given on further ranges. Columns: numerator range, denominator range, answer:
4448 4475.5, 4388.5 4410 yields 1.21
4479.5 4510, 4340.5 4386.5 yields 1.30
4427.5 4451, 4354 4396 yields 1.17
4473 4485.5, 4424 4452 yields 1.18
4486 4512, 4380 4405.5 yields 1.40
